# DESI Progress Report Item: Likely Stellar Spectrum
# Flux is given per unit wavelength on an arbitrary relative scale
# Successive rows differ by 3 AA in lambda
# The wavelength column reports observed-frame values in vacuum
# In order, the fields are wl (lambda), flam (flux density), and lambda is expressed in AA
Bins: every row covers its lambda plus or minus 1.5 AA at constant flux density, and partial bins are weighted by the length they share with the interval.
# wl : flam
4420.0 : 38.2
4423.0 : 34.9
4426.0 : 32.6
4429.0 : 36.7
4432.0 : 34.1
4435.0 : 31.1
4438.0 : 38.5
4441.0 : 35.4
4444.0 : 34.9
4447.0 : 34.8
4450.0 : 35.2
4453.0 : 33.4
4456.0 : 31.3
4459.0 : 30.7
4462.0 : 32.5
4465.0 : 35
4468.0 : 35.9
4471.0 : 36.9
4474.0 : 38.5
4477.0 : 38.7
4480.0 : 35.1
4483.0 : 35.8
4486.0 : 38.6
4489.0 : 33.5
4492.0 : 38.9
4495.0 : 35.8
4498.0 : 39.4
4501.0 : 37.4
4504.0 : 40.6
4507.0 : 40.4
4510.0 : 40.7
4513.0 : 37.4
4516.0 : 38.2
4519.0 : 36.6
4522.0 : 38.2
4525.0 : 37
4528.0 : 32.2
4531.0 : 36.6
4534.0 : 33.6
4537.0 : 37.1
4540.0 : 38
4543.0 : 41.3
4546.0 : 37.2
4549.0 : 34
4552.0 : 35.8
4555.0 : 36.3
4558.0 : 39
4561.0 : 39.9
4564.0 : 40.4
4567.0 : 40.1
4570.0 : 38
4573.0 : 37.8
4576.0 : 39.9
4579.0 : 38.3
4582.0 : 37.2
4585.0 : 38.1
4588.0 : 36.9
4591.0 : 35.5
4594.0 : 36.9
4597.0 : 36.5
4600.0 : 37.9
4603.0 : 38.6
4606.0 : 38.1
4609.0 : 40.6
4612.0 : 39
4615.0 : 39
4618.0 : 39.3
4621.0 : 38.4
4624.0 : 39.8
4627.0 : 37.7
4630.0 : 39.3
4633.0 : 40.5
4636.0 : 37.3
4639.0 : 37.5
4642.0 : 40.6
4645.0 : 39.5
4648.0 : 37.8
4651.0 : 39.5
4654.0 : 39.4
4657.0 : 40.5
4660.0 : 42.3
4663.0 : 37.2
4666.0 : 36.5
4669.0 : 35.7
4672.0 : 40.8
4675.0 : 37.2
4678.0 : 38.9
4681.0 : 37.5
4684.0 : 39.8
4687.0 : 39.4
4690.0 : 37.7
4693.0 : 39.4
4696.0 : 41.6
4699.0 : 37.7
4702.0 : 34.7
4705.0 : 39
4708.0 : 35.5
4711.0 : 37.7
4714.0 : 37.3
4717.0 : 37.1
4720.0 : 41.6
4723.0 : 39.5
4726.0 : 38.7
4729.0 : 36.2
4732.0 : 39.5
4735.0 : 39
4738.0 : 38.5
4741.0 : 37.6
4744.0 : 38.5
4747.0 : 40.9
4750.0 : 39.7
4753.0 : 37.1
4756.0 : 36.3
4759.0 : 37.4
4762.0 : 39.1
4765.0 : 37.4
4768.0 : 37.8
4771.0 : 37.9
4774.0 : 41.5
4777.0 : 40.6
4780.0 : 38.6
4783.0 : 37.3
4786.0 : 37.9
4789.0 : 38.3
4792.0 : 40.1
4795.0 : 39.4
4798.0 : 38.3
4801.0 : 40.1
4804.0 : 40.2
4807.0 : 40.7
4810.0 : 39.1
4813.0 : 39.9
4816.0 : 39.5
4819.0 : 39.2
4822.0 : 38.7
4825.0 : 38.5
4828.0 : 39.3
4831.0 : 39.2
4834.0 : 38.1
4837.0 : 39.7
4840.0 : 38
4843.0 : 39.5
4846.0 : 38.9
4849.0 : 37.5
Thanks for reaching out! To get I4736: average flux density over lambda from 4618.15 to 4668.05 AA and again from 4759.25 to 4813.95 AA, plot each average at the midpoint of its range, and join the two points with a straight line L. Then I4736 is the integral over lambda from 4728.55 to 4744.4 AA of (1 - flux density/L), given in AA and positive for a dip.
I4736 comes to 0.3 AA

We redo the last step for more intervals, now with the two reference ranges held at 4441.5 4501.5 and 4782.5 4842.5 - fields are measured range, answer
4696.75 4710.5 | 0.33 AA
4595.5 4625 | -1.34 AA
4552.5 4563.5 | -0.56 AA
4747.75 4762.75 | 0.20 AA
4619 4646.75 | -1.27 AA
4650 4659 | -0.60 AA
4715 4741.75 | -0.28 AA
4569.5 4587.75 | -0.72 AA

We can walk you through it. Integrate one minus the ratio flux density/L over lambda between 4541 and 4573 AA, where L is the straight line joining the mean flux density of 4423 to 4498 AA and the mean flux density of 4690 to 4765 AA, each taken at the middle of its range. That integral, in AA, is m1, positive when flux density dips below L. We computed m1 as -1.6 AA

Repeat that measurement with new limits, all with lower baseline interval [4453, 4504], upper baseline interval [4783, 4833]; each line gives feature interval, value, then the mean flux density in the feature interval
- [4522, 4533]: 0.25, 35.6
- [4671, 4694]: -0.50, 38.8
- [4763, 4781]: -0.06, 39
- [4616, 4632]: -0.67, 39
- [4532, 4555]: -0.06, 36.7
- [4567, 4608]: -0.86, 37.8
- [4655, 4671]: -0.33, 38.5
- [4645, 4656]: -0.41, 39.1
